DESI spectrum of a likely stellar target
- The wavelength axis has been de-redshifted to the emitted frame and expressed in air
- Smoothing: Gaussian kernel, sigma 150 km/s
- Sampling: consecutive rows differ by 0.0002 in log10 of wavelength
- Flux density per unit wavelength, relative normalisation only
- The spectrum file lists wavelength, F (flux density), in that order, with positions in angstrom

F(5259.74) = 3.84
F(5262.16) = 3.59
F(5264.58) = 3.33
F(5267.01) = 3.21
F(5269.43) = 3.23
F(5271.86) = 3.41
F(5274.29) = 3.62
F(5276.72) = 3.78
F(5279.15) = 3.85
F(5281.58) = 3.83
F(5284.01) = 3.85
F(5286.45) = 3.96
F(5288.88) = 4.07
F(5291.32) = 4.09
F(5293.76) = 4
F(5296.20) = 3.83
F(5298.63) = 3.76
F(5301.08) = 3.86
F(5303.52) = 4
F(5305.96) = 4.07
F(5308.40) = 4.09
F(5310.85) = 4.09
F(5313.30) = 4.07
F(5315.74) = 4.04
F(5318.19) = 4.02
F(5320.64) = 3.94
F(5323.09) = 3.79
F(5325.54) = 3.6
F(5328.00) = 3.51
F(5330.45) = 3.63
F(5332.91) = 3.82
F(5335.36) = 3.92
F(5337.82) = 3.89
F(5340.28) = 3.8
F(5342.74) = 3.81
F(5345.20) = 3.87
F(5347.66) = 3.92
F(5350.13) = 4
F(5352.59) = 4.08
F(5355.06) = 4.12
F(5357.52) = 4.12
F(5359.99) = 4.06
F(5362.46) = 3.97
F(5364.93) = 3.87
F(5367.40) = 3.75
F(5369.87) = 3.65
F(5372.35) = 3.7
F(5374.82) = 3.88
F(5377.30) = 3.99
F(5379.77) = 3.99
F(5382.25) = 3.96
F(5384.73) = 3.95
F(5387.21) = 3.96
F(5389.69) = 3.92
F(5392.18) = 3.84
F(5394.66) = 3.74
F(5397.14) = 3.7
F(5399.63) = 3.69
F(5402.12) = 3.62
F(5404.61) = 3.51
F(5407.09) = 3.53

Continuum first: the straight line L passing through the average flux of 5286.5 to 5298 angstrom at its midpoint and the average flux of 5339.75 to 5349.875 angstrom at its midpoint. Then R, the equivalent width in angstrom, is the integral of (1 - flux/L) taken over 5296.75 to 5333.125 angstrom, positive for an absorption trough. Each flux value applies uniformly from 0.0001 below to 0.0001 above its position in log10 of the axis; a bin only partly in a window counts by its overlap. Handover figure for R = 0.43 angstrom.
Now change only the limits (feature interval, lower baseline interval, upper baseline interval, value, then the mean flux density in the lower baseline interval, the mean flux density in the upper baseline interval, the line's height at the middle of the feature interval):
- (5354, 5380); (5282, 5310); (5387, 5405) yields -0.7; 3.96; 3.75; 3.81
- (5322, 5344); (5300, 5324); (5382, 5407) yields 1.1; 4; 3.77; 3.94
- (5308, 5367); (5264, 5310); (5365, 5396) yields -1.3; 3.79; 3.86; 3.83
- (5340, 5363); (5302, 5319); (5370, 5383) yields -0.2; 4.05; 3.88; 3.95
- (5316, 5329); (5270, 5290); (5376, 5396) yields 0.1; 3.78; 3.92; 3.83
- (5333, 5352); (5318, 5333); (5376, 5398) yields -0.6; 3.73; 3.9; 3.78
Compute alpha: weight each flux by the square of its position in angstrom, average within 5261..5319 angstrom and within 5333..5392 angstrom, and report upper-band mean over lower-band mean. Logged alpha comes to 1.05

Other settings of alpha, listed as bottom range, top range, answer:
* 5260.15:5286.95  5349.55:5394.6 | 1.13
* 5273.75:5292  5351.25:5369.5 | 1.05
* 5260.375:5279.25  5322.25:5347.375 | 1.11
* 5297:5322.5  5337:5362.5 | 1.01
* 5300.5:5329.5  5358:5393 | 1.02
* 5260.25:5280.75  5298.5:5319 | 1.16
